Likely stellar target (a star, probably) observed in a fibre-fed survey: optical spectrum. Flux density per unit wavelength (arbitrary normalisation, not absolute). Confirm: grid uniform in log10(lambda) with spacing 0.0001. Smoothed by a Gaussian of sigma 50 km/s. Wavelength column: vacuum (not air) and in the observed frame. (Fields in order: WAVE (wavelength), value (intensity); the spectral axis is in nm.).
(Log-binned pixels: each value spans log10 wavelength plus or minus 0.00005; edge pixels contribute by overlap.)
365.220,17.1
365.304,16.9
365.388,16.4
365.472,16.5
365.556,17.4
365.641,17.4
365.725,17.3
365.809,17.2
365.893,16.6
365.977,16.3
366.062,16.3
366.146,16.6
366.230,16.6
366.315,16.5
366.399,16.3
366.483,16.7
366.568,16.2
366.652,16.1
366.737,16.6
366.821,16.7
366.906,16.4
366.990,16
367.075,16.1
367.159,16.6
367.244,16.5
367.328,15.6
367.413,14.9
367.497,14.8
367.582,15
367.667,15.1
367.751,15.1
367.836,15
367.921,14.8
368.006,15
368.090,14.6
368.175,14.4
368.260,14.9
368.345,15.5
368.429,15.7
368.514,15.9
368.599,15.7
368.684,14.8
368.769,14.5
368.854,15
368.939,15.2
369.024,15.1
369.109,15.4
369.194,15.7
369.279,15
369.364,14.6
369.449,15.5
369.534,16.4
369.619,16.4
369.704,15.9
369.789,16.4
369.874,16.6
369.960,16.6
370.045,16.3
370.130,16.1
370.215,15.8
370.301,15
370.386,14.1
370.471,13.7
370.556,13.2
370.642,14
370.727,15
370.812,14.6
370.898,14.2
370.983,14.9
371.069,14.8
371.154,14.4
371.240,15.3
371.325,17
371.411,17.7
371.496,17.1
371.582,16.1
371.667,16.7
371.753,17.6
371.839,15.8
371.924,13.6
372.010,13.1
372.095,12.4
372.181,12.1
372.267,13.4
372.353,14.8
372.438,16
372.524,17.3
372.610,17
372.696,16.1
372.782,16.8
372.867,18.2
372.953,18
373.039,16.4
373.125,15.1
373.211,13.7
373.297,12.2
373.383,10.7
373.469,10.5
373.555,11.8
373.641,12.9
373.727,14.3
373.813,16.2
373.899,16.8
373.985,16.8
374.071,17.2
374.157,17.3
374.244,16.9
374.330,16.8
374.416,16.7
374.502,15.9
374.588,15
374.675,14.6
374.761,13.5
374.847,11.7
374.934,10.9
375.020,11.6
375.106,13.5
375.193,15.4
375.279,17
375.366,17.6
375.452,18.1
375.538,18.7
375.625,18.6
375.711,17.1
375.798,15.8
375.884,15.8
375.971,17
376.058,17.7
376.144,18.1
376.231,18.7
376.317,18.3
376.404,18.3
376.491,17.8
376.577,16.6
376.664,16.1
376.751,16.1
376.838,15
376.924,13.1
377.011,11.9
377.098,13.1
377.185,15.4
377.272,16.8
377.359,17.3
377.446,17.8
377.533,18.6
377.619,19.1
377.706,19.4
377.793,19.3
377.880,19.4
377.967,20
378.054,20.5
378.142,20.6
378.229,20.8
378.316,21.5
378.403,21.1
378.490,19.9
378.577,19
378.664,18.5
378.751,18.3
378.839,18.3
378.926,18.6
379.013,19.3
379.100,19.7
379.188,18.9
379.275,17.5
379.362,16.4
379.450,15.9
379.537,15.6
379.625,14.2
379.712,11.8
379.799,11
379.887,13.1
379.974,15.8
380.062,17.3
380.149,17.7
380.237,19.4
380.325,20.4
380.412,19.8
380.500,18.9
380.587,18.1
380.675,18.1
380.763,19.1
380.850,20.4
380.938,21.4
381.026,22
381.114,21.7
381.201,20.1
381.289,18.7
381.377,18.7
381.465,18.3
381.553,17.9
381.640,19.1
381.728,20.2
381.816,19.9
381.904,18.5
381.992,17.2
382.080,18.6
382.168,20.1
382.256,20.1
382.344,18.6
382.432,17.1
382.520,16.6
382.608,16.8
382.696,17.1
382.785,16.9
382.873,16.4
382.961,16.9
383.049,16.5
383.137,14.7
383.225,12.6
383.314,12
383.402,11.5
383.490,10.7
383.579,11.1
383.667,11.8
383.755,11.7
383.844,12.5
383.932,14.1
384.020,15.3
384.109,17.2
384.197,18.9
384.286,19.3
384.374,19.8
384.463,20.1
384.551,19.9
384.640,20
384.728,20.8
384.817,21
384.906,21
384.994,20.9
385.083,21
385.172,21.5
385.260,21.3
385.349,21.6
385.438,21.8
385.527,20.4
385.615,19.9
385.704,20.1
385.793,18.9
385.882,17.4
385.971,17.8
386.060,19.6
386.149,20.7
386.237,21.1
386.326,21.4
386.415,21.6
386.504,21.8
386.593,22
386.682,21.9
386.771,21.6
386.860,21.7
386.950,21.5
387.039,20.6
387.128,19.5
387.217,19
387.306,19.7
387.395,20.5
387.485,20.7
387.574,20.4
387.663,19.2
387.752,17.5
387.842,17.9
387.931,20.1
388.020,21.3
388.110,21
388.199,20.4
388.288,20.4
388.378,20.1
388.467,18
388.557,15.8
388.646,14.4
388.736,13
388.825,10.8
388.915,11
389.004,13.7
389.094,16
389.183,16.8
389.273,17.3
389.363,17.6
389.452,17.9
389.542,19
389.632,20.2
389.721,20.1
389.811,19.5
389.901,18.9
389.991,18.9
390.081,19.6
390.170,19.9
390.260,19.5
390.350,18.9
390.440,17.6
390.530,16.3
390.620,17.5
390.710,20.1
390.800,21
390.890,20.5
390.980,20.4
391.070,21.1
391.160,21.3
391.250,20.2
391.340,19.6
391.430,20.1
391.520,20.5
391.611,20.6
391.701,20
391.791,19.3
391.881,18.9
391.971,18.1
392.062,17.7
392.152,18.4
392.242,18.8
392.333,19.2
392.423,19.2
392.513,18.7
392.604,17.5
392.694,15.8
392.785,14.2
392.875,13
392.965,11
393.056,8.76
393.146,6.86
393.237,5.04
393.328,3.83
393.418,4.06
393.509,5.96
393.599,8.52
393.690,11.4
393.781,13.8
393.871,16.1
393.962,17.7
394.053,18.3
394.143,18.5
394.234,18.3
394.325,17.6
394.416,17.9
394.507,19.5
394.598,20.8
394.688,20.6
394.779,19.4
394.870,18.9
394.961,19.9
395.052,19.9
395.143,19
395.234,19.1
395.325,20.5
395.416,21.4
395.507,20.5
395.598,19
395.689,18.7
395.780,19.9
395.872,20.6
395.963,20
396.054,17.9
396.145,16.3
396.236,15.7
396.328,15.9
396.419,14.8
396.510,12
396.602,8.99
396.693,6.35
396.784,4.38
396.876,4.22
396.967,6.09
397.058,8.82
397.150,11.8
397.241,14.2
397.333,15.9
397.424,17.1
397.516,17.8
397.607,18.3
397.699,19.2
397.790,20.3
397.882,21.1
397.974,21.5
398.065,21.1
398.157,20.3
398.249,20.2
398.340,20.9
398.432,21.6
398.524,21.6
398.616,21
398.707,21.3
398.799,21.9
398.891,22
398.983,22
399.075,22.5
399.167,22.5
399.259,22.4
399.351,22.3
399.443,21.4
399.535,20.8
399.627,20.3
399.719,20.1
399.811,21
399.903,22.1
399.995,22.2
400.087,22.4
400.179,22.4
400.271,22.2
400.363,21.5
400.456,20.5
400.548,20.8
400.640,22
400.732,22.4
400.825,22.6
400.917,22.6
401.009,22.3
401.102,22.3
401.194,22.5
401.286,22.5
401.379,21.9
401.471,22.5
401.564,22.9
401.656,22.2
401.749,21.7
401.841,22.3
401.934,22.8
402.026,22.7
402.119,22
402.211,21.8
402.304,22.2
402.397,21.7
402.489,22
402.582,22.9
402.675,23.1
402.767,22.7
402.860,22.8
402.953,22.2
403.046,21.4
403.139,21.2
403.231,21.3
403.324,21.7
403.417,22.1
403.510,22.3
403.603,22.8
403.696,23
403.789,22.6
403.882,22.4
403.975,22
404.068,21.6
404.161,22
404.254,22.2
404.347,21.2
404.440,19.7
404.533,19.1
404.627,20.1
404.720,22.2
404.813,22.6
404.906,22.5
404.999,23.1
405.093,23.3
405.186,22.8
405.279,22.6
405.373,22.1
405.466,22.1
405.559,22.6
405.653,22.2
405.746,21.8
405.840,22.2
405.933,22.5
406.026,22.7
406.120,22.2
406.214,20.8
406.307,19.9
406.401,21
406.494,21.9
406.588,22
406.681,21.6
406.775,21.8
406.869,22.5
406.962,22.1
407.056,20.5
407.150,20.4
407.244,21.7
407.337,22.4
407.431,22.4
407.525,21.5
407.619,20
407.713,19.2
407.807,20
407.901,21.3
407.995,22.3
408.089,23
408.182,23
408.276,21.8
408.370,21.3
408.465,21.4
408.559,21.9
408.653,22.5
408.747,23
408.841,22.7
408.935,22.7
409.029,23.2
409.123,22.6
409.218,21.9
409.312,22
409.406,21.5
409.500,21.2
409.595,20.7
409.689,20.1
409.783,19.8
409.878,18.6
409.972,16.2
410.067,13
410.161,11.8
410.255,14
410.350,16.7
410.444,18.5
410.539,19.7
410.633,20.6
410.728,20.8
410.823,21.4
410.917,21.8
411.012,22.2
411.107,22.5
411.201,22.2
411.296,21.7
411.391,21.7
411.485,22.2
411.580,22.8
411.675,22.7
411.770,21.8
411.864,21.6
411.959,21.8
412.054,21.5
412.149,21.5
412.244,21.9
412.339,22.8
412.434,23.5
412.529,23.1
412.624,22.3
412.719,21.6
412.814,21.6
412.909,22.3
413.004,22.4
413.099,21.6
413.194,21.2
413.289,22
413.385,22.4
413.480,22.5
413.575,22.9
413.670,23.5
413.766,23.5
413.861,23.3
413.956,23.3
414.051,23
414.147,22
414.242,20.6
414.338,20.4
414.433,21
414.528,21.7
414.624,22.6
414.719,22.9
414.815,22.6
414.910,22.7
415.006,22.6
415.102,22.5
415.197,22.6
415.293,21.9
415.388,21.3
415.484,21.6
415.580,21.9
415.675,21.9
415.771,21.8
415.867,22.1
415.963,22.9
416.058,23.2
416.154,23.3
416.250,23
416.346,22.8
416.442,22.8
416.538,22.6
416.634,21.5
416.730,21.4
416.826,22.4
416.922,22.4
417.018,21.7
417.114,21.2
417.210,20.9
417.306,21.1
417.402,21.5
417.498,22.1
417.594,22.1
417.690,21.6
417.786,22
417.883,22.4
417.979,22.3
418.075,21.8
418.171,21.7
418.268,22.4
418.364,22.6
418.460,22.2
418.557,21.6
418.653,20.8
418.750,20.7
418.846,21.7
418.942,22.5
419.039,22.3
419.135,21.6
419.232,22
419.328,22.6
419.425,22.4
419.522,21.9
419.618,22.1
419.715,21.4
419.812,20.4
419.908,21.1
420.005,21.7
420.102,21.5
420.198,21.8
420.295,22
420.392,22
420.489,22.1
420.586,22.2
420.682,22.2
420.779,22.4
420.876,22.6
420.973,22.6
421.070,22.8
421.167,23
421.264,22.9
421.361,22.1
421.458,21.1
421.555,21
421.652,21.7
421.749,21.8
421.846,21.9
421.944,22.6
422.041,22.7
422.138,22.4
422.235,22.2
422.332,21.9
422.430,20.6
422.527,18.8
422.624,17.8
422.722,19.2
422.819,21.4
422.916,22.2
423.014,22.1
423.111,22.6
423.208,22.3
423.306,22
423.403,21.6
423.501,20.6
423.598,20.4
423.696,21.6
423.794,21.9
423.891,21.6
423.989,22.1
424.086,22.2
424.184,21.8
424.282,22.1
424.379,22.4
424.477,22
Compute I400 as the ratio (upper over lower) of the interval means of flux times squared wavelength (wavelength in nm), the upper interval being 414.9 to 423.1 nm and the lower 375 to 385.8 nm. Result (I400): 1.50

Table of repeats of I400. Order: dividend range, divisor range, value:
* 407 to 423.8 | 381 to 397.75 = 1.41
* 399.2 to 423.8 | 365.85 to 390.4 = 1.51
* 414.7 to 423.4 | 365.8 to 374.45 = 1.82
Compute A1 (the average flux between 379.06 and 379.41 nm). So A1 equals 18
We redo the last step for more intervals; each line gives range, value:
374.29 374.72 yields 15.8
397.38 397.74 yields 18.1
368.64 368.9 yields 14.8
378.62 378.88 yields 18.3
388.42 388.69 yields 16.1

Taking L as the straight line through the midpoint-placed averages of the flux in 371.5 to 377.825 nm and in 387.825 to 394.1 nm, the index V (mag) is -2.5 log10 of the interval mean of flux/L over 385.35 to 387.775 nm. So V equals -0.23 mag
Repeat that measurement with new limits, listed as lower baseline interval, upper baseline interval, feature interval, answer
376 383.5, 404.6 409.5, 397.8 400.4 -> -0.04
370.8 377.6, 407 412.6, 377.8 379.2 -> -0.21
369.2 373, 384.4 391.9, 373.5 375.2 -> 0.10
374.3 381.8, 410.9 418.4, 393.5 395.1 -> 0.15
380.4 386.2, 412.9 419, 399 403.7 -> -0.09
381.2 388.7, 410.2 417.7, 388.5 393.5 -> 0.15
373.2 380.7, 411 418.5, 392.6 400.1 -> 0.16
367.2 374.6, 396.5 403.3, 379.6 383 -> -0.07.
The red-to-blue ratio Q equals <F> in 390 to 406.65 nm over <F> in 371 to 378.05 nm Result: 1.21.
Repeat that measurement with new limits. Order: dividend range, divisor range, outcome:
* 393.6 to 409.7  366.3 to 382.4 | 1.24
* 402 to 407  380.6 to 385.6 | 1.22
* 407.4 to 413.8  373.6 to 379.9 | 1.26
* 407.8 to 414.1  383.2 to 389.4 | 1.17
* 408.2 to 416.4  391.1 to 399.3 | 1.27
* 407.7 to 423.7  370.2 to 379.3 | 1.33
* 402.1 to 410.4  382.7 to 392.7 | 1.15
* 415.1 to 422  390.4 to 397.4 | 1.37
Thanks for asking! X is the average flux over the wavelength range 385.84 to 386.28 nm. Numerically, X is 19.4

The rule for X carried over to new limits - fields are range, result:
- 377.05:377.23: 14.2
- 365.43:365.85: 17.2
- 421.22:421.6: 21.8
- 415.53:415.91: 21.9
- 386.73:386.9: 21.7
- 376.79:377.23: 13.7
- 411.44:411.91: 22.2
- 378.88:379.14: 19.2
